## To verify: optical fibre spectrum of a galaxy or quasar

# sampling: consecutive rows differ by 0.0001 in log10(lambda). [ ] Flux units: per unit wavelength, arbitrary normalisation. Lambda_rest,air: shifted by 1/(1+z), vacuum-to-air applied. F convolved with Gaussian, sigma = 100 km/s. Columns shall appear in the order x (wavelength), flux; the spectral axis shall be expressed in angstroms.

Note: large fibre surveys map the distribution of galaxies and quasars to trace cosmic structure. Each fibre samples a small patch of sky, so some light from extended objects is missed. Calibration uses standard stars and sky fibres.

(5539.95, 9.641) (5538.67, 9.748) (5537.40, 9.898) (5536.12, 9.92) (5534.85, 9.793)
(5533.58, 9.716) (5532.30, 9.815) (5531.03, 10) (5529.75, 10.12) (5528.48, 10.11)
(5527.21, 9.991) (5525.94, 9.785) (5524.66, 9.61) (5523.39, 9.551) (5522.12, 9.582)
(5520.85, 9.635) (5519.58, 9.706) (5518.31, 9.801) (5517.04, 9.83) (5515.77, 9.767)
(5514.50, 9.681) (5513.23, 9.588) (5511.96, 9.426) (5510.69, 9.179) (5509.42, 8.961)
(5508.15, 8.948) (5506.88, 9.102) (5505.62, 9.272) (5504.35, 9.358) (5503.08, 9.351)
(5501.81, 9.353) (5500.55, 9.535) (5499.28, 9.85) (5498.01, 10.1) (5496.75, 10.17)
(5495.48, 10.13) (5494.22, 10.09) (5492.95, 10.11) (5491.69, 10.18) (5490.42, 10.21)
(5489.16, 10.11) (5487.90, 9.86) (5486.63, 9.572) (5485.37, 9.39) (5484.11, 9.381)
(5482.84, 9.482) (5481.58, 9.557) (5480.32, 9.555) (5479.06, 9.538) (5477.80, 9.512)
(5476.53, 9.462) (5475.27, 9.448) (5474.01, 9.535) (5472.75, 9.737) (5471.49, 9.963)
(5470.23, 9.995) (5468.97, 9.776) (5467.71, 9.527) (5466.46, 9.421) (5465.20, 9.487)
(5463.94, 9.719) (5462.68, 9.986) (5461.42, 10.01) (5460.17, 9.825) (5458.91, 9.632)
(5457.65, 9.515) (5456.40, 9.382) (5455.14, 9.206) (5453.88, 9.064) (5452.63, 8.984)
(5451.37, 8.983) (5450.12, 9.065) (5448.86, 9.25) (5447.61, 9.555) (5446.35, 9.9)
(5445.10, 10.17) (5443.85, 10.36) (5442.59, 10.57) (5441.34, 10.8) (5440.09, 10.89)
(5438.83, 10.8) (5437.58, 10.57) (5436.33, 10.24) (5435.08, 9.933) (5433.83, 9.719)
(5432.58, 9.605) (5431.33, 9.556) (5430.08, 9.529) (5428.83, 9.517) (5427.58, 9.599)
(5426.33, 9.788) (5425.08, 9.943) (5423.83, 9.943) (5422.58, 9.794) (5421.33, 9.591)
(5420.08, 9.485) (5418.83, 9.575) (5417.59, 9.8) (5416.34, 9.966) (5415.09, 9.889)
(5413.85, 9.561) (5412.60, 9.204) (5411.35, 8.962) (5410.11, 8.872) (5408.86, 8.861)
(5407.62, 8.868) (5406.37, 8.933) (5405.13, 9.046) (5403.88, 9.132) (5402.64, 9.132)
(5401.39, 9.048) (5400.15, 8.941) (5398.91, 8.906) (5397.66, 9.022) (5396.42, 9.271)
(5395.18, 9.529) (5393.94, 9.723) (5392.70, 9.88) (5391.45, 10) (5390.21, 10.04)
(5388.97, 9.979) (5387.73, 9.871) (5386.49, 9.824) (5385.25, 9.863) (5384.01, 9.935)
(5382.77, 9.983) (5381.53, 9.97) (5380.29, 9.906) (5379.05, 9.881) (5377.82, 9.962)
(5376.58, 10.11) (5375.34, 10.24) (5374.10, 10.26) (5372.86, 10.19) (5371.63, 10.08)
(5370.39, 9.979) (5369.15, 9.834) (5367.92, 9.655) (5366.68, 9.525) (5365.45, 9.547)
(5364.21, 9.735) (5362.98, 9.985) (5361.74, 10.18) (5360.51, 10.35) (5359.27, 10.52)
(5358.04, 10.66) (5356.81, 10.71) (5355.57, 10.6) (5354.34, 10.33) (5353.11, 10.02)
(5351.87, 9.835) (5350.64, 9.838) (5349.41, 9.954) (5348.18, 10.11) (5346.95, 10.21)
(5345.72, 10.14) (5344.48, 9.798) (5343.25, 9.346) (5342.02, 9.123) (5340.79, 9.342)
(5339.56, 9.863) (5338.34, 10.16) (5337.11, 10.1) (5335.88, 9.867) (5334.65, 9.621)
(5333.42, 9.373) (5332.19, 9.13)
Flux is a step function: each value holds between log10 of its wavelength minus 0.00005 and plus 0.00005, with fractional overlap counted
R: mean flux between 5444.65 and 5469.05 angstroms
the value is 9.51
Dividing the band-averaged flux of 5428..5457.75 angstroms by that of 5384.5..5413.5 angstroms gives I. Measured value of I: 1.05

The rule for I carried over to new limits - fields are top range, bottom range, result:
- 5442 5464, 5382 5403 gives 1.00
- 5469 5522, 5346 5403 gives 0.97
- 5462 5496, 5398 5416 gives 1.07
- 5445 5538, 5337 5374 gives 0.96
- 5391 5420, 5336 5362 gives 0.93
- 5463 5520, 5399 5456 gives 1.00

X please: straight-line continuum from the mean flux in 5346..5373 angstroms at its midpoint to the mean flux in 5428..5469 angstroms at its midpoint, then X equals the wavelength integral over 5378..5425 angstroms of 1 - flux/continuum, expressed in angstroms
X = 1.95 angstroms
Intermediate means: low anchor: 10.1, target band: 9.53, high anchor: 9.77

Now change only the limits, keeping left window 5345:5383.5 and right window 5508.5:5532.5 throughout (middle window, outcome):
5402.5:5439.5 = 1.3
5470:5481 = 0.2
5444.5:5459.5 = 0.7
